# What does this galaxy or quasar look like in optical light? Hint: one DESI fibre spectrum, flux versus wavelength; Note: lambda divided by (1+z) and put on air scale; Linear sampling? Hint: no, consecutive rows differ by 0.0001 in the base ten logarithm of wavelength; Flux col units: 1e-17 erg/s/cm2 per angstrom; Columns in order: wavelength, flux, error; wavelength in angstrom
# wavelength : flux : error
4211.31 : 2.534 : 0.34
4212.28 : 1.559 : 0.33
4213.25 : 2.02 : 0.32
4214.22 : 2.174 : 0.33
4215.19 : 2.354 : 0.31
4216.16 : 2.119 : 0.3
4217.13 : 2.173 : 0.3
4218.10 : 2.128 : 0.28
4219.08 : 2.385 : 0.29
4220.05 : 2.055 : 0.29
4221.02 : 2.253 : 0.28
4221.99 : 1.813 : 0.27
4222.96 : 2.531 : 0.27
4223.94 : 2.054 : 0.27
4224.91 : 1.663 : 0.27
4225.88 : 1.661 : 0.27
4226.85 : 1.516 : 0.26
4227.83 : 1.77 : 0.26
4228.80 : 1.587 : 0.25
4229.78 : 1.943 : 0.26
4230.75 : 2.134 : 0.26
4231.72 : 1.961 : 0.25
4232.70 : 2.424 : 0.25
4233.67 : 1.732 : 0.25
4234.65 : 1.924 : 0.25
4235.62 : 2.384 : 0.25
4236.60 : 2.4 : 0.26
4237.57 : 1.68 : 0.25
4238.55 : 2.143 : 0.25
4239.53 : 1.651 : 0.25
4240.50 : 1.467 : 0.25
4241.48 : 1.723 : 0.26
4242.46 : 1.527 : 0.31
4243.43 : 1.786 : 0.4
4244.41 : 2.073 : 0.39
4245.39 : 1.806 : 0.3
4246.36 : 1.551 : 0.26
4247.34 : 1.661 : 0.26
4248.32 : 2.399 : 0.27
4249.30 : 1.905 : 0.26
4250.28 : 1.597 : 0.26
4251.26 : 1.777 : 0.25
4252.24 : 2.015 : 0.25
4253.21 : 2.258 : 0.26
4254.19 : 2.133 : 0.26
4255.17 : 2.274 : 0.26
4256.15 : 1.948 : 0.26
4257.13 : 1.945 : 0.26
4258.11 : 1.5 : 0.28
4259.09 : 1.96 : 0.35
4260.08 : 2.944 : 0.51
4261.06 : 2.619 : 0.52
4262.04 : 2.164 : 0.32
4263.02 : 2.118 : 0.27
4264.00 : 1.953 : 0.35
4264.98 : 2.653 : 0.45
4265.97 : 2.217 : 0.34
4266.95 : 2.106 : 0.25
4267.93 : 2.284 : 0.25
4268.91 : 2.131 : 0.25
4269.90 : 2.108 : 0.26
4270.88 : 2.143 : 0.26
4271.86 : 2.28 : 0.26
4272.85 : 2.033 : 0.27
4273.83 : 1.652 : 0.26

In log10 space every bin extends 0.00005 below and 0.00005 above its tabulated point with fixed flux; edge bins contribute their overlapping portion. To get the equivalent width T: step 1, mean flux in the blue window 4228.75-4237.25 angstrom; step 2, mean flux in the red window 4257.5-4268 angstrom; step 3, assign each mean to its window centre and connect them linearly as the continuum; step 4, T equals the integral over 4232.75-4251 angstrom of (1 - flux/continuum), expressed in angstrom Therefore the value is 2.1 angstrom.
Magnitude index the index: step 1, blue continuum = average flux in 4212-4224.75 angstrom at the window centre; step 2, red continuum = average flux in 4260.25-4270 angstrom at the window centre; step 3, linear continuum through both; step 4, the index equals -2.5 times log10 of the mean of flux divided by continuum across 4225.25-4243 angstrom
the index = 0.16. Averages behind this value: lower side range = 2.12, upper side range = 2.26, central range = 1.87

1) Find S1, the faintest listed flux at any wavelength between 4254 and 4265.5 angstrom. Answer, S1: 1.5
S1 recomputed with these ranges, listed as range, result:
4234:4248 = 1.467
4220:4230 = 1.516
